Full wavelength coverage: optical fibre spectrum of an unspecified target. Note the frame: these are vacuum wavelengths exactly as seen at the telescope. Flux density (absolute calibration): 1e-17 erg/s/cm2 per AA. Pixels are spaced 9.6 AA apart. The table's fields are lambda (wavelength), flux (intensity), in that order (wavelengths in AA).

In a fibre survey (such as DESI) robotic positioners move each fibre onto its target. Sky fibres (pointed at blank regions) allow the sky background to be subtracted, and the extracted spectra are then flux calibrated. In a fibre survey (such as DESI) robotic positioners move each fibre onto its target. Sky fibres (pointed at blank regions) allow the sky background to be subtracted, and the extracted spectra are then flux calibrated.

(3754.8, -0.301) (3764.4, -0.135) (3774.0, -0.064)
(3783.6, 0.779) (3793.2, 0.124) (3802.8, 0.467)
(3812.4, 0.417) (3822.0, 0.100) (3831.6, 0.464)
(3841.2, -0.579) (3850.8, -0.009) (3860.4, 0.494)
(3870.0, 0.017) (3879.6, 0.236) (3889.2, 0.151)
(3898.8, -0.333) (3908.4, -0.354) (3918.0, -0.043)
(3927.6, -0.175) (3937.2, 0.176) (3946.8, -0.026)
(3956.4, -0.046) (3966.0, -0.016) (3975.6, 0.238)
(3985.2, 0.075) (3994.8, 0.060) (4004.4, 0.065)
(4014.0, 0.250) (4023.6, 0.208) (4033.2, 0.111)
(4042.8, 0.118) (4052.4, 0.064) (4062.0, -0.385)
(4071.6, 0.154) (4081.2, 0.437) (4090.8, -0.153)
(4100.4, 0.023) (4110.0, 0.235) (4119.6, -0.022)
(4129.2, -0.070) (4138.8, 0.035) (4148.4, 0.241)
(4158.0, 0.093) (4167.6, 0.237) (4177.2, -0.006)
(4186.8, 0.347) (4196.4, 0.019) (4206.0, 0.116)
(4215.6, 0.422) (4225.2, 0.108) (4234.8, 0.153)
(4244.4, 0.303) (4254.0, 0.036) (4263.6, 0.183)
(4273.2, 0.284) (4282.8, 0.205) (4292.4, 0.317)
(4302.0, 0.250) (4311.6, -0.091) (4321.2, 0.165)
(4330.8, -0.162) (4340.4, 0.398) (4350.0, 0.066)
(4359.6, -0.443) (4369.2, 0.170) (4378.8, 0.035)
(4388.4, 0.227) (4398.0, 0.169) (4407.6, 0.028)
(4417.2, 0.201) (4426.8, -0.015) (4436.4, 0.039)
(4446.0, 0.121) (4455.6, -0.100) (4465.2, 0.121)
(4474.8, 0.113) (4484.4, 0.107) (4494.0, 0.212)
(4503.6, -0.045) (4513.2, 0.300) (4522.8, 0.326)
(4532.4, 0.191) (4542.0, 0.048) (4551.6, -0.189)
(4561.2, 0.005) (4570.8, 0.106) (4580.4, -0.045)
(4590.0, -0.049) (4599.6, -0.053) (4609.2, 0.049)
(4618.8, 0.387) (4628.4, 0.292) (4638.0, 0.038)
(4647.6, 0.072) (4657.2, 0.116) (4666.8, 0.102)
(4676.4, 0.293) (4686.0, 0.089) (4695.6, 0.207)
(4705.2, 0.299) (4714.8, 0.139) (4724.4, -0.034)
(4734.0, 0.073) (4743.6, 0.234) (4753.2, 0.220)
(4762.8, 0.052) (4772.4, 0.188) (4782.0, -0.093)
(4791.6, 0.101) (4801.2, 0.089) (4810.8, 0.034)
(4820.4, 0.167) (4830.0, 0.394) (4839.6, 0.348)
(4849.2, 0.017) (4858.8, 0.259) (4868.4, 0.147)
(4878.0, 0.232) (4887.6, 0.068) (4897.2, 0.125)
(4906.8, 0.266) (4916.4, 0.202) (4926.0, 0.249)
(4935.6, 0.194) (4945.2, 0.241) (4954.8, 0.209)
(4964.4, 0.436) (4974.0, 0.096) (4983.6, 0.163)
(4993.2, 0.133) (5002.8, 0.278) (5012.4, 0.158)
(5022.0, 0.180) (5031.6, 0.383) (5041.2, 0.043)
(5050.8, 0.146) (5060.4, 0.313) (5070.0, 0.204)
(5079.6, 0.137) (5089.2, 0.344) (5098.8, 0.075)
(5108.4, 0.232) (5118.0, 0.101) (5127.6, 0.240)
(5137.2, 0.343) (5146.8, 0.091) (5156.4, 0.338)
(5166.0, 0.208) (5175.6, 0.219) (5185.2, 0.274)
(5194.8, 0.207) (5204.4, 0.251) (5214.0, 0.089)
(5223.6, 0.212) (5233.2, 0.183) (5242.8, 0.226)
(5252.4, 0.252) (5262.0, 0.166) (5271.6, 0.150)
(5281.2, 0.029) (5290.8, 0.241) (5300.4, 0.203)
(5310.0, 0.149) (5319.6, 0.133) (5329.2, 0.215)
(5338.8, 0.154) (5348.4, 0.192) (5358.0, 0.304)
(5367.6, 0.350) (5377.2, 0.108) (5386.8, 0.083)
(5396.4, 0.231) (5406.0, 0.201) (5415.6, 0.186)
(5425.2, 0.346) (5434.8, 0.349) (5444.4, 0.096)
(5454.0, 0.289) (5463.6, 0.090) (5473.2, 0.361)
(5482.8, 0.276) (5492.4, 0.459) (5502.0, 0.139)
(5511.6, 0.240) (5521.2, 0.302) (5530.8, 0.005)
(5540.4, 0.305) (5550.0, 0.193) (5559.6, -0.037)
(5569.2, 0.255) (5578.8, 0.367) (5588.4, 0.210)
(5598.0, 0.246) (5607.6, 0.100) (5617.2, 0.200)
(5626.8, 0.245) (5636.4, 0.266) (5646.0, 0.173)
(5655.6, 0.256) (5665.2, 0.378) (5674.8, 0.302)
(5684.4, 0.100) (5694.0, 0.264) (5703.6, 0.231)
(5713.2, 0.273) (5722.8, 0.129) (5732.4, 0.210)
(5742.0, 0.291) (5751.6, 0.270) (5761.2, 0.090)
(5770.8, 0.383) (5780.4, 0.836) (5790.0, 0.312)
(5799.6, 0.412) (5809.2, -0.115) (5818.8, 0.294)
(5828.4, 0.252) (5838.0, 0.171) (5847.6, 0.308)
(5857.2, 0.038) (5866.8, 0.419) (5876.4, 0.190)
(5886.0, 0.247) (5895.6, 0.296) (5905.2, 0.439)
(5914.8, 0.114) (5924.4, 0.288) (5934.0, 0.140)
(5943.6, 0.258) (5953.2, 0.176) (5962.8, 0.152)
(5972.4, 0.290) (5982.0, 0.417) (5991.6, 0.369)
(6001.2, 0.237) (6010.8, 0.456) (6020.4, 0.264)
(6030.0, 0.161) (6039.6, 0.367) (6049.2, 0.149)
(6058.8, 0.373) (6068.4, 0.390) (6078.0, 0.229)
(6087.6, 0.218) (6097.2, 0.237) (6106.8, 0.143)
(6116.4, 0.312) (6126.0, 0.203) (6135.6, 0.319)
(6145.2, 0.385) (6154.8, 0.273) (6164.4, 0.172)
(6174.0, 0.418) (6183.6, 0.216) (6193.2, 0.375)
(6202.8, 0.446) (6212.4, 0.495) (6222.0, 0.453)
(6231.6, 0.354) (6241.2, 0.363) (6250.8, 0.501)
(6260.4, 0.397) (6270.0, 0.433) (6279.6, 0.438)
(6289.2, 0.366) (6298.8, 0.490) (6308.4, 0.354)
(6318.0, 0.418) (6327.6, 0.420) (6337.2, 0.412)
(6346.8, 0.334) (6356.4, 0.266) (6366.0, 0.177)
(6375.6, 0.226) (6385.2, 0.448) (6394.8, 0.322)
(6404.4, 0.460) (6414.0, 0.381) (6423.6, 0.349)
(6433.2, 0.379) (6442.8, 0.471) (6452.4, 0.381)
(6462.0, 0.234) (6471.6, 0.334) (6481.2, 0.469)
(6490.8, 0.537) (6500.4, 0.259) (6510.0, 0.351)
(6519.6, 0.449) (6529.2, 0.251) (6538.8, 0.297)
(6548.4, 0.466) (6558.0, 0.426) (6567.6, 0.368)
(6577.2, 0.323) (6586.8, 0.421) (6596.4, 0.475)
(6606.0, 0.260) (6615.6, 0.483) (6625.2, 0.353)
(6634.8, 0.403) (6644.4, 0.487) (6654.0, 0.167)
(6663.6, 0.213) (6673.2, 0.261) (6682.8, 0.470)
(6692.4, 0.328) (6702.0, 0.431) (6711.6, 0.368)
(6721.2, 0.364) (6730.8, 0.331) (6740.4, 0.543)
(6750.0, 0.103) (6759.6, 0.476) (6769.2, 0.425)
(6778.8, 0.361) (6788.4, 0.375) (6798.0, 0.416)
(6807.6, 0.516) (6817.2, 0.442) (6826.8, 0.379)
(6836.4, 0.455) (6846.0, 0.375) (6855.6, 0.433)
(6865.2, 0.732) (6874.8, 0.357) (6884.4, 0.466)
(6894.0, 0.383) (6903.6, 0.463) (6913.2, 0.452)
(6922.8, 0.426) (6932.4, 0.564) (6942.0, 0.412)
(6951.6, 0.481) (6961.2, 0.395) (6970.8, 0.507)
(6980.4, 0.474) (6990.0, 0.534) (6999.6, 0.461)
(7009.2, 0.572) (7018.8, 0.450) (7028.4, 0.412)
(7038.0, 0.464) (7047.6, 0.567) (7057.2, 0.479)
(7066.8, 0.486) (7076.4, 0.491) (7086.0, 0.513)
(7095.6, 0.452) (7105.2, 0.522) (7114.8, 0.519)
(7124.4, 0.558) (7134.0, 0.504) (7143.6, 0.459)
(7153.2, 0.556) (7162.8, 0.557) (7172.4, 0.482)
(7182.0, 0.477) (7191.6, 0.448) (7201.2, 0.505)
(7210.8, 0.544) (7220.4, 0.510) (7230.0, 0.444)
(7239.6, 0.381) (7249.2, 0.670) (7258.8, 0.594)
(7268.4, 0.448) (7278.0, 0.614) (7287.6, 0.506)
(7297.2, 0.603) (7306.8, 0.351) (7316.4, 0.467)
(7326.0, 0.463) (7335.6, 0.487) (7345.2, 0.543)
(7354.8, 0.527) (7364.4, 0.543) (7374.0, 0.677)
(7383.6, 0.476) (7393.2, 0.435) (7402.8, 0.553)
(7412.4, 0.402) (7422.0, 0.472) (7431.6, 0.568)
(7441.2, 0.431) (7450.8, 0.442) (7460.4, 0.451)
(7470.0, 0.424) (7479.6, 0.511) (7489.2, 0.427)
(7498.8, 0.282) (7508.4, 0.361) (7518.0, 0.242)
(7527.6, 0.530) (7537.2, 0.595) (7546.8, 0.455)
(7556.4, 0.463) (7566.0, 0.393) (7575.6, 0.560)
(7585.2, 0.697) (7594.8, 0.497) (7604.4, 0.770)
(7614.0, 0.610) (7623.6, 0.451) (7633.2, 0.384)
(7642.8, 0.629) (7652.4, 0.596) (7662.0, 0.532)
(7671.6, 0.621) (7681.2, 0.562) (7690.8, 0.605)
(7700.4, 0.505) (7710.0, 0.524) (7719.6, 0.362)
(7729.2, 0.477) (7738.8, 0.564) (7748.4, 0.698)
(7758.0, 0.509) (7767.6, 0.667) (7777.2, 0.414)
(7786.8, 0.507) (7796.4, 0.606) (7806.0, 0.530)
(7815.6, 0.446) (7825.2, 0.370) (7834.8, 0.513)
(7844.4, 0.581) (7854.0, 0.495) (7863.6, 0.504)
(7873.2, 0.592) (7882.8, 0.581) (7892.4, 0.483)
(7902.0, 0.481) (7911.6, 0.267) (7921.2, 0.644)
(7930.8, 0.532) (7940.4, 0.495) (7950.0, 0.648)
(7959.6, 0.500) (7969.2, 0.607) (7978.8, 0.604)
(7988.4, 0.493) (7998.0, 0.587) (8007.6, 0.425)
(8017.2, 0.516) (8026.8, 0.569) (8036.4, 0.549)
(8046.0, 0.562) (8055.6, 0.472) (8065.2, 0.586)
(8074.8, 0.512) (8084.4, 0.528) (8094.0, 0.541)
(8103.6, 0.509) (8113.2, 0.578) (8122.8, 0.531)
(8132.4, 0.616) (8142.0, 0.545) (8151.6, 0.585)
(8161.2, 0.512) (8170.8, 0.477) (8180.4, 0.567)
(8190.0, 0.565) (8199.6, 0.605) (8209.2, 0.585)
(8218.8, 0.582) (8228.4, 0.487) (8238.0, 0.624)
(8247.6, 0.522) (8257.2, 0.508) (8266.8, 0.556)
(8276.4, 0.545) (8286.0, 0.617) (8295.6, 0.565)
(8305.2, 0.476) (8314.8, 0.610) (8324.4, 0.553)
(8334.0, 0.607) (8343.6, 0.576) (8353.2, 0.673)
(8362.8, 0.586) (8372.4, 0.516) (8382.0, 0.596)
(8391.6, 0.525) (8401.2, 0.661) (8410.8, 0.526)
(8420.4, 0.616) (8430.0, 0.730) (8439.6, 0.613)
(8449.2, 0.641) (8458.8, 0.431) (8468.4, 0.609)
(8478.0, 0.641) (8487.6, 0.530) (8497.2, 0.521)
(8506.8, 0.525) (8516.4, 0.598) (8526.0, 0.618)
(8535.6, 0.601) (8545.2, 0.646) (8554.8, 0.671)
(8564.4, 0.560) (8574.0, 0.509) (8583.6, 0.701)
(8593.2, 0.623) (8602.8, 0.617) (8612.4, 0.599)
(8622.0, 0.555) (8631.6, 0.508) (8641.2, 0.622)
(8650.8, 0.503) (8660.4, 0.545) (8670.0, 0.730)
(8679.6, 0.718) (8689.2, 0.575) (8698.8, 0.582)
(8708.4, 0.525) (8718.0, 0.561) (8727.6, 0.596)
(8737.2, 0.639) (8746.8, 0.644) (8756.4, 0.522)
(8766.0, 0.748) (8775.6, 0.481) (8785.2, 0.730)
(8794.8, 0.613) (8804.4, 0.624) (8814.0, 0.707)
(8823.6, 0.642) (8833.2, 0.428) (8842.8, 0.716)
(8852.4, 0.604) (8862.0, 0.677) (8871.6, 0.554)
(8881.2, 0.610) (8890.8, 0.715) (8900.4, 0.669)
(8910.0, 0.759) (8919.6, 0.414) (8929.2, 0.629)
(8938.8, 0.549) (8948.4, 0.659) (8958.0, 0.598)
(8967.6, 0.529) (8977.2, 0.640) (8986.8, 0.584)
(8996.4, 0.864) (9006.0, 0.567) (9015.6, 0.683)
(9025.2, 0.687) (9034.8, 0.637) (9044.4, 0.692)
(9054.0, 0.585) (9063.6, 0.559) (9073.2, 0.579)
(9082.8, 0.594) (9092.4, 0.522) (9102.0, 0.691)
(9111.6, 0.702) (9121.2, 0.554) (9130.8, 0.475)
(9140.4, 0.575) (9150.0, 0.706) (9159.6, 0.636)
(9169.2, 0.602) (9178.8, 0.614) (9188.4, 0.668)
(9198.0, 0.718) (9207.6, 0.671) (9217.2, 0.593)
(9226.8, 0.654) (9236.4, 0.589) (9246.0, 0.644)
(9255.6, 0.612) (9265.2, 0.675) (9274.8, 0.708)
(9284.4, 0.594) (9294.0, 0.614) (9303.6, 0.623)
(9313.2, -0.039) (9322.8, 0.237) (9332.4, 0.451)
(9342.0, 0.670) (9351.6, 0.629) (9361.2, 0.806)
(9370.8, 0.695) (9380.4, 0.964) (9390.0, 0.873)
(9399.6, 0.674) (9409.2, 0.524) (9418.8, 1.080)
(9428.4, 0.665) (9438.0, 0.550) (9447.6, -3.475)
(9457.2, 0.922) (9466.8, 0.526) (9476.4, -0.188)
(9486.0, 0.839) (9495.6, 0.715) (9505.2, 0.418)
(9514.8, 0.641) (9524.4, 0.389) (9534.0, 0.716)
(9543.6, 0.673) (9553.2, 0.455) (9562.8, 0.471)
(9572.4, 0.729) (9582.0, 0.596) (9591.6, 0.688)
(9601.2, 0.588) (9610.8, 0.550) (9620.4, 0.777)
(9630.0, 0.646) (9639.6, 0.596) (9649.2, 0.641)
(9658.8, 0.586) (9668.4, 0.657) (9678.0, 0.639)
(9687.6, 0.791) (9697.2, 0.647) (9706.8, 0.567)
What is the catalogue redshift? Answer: 0.549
